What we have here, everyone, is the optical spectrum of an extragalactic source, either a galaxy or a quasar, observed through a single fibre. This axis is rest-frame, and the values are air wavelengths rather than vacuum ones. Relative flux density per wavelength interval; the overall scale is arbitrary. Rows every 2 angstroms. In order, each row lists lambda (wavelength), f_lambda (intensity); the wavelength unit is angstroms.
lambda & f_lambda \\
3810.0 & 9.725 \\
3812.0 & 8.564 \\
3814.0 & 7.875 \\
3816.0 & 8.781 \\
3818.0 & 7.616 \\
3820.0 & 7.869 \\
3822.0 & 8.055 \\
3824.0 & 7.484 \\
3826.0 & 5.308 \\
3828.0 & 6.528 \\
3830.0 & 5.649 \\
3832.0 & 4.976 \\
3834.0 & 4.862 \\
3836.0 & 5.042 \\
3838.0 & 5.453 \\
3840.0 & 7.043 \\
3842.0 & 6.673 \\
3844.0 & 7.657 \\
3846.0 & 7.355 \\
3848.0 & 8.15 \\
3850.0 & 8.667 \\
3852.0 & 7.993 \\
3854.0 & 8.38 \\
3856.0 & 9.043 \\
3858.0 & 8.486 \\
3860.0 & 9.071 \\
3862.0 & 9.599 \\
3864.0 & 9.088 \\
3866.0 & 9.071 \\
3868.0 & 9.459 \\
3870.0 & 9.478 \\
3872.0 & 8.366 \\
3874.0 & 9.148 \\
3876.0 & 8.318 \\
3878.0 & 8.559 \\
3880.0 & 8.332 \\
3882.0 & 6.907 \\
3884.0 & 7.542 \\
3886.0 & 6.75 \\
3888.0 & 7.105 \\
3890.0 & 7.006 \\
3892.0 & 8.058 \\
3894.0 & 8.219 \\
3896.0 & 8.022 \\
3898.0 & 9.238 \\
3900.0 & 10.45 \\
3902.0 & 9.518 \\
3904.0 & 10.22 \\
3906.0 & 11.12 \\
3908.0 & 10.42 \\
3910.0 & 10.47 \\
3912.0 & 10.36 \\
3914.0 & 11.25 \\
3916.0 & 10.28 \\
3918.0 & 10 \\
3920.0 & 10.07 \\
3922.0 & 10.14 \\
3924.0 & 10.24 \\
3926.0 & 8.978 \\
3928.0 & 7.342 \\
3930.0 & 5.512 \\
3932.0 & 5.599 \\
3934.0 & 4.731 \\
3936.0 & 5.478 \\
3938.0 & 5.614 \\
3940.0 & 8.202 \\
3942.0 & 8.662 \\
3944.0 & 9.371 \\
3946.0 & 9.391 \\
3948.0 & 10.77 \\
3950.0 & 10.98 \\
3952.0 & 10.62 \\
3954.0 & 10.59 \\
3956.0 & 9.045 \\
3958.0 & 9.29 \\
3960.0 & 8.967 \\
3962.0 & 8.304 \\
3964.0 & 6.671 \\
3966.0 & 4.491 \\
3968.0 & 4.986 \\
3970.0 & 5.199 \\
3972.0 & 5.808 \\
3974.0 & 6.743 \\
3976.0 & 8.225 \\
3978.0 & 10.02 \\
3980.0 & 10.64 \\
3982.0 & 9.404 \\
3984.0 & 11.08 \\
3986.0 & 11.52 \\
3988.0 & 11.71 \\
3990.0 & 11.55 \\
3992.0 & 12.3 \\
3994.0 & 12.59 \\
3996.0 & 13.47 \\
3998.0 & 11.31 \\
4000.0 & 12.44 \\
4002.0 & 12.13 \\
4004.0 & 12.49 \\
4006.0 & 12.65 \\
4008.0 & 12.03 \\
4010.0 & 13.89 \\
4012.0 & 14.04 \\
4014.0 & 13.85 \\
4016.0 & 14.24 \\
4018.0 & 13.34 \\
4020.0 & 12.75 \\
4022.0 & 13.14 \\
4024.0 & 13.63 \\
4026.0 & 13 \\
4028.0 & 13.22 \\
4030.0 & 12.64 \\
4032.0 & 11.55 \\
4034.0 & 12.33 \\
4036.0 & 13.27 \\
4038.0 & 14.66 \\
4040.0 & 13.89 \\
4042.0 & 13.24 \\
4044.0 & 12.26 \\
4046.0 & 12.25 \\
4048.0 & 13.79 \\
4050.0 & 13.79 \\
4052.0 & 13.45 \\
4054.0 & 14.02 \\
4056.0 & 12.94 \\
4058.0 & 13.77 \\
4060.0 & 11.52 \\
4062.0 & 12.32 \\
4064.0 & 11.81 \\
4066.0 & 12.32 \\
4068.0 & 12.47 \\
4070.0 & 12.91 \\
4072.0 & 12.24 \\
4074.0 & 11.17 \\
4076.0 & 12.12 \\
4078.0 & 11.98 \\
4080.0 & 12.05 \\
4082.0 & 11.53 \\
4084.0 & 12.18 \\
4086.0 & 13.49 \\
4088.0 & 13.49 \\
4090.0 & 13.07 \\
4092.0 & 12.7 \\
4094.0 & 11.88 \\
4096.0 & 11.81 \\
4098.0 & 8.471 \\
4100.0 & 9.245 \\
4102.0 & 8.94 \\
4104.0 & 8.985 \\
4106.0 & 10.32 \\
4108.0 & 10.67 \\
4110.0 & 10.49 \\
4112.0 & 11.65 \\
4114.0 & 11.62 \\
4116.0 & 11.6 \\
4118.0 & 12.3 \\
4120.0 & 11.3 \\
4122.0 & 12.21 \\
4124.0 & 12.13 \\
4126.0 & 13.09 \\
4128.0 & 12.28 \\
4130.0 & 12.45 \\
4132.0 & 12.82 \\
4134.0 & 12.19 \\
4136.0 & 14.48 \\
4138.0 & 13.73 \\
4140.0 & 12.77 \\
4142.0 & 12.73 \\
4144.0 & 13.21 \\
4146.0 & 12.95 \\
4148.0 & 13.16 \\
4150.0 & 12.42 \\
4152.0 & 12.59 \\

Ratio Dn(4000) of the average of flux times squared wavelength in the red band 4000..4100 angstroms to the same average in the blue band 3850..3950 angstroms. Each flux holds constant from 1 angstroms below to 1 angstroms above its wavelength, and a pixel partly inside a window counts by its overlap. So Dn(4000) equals 1.57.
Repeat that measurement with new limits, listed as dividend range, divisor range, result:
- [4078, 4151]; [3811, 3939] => 1.66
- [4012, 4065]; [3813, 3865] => 1.96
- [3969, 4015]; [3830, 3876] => 1.52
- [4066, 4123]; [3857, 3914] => 1.44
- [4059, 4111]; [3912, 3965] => 1.42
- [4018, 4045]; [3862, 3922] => 1.54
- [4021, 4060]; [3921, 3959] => 1.64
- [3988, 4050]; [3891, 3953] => 1.51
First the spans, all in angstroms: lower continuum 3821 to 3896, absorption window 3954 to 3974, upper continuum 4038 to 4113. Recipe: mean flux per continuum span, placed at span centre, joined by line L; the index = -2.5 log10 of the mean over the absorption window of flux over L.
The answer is 0.34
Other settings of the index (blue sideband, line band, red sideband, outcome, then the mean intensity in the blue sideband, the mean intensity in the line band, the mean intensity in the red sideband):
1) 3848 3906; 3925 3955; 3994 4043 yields 0.292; 8.61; 8.12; 13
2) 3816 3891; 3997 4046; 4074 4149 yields -0.237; 7.64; 13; 11.9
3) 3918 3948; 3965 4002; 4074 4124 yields -0.072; 7.98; 9.71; 11.4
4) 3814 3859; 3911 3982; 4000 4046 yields 0.252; 7.16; 8.37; 13.1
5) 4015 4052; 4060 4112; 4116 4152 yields 0.122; 13.2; 11.5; 12.7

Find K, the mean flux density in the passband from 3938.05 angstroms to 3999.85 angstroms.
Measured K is 9.38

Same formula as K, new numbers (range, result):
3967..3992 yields 9.04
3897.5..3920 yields 10.3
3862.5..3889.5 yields 8.32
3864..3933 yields 8.87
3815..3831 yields 7.16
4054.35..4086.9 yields 12.3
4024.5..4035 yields 12.6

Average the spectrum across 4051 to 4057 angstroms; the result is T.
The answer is 13.5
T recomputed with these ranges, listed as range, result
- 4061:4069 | 12.2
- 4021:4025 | 13.4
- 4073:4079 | 11.8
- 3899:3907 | 10.3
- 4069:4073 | 12.6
